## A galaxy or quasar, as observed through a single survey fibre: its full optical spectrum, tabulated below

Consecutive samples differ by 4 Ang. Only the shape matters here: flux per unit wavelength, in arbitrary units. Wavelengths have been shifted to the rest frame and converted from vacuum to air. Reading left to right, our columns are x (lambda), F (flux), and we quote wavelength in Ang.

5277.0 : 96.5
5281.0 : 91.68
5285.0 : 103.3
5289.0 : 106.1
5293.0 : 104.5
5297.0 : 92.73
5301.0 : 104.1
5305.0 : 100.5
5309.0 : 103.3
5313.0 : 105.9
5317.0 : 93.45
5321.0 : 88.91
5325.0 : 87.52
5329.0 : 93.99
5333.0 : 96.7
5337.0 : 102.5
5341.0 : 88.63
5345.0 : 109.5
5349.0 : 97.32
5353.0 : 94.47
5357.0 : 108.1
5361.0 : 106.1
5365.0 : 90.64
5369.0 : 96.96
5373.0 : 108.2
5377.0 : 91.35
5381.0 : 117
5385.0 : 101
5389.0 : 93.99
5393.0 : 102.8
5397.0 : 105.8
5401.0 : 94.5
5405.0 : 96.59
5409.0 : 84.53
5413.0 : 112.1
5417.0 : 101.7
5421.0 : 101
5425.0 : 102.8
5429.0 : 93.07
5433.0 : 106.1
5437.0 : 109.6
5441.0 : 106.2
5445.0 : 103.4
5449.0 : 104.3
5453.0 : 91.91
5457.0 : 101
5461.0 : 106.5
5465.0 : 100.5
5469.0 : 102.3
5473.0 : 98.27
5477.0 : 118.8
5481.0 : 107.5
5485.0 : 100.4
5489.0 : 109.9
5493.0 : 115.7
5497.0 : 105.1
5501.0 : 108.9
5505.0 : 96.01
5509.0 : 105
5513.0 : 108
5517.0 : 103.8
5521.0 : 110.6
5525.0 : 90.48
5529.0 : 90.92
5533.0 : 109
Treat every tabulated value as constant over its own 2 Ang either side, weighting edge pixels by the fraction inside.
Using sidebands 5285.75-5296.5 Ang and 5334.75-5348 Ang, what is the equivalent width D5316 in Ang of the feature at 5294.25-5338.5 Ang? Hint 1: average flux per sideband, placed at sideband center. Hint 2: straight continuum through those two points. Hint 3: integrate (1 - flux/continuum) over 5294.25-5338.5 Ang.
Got 1.9 Ang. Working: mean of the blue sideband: 103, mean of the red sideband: 99.9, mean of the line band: 97.3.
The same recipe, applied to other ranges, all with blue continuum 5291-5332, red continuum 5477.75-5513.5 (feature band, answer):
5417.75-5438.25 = 0.2 Ang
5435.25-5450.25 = -0.3 Ang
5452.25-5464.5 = 0.5 Ang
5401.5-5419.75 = 0.7 Ang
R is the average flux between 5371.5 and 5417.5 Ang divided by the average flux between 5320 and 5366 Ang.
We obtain 1.03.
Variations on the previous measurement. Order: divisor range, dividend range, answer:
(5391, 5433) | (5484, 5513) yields 1.06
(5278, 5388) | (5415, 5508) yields 1.05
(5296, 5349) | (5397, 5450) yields 1.04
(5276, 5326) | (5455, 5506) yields 1.07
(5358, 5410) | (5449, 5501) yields 1.05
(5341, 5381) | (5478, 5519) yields 1.06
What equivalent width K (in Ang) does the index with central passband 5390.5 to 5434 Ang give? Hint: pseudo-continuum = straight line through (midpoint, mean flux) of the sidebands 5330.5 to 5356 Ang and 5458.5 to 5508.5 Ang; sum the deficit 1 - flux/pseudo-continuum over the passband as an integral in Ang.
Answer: 0.9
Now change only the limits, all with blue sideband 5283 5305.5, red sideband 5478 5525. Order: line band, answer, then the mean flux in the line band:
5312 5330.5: 1.7 Ang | 93.3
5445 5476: 1.1 Ang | 101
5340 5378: 1.3 Ang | 99.6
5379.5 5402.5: 0.3 Ang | 102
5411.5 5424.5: 0.0 Ang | 104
